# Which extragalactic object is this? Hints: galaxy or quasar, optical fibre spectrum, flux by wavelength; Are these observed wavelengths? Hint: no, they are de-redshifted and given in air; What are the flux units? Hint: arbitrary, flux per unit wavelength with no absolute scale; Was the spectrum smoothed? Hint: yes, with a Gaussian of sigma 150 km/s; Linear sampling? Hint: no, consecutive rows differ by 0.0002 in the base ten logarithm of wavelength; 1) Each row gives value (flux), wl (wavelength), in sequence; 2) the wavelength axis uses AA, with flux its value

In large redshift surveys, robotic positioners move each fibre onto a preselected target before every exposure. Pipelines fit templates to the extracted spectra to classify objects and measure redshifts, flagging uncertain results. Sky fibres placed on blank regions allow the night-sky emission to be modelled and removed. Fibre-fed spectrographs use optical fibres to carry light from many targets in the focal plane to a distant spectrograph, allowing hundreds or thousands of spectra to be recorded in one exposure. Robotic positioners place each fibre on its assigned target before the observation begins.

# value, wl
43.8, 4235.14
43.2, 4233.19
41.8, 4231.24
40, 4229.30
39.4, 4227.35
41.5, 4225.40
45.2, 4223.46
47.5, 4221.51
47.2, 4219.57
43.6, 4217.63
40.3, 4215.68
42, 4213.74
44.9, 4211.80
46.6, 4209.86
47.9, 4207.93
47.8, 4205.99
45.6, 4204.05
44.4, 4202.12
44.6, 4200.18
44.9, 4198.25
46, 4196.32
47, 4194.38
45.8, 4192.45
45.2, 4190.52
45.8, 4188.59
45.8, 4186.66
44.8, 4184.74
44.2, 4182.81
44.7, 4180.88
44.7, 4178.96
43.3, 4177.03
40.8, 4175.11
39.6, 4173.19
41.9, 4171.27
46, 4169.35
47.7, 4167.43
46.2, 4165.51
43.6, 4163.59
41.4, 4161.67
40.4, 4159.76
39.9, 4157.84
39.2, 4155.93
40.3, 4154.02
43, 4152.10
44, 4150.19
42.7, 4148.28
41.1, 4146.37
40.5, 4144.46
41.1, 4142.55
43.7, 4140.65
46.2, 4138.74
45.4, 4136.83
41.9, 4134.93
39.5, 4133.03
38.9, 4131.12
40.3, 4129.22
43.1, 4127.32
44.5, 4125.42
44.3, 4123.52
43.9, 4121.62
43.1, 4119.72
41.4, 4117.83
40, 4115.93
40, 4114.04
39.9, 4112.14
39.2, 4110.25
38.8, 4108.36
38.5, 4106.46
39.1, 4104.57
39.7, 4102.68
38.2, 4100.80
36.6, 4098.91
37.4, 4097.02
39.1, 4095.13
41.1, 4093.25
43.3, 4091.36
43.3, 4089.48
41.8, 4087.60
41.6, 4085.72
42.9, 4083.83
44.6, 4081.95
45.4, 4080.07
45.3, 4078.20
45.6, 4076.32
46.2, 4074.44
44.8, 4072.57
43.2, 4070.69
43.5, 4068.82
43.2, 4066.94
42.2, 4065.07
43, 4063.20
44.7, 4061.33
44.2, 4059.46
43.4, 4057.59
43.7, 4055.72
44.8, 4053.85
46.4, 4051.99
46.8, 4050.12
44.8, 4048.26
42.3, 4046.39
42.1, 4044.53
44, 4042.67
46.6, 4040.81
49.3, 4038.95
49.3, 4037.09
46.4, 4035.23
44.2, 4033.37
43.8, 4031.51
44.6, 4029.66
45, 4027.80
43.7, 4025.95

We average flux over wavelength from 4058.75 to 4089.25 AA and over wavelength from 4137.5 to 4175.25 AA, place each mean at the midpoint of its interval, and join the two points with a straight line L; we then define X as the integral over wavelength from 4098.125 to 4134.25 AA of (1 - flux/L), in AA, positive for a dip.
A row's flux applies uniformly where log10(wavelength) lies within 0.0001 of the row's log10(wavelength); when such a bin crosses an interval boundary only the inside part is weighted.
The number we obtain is 2.2 AA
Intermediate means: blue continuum 43.9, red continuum 42.5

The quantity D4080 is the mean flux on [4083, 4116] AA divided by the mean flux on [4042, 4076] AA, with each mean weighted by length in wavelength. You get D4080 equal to 0.9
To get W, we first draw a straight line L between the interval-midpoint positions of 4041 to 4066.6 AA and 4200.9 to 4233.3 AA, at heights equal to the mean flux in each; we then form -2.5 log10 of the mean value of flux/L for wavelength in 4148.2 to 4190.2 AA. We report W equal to 0.02 mag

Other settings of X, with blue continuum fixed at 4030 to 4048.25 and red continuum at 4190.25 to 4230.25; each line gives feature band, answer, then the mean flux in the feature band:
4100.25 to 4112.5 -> 1.6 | 39.1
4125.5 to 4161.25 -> 2.5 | 41.8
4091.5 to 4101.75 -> 1.4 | 38.9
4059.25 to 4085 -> 0.6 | 44.2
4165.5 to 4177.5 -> 0.4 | 43.5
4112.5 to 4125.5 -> 0.8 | 42.2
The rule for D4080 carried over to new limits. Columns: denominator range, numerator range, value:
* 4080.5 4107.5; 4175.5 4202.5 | 1.11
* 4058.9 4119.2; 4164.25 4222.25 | 1.07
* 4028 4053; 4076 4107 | 0.91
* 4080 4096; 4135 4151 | 1.01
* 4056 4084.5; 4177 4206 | 1.03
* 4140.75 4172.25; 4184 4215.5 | 1.07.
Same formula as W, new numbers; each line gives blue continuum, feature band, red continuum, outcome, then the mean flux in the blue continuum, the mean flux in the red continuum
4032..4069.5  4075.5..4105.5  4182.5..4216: 0.08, 44.7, 45.3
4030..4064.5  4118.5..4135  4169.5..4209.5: 0.07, 45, 44.8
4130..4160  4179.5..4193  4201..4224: -0.03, 41.8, 45.2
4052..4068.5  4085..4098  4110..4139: 0.05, 43.8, 41.9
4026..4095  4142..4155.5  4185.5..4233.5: 0.07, 44.3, 44.6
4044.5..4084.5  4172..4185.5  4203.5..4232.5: 0.03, 44.3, 44.1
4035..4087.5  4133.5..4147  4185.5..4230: 0.05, 44.6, 44.8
